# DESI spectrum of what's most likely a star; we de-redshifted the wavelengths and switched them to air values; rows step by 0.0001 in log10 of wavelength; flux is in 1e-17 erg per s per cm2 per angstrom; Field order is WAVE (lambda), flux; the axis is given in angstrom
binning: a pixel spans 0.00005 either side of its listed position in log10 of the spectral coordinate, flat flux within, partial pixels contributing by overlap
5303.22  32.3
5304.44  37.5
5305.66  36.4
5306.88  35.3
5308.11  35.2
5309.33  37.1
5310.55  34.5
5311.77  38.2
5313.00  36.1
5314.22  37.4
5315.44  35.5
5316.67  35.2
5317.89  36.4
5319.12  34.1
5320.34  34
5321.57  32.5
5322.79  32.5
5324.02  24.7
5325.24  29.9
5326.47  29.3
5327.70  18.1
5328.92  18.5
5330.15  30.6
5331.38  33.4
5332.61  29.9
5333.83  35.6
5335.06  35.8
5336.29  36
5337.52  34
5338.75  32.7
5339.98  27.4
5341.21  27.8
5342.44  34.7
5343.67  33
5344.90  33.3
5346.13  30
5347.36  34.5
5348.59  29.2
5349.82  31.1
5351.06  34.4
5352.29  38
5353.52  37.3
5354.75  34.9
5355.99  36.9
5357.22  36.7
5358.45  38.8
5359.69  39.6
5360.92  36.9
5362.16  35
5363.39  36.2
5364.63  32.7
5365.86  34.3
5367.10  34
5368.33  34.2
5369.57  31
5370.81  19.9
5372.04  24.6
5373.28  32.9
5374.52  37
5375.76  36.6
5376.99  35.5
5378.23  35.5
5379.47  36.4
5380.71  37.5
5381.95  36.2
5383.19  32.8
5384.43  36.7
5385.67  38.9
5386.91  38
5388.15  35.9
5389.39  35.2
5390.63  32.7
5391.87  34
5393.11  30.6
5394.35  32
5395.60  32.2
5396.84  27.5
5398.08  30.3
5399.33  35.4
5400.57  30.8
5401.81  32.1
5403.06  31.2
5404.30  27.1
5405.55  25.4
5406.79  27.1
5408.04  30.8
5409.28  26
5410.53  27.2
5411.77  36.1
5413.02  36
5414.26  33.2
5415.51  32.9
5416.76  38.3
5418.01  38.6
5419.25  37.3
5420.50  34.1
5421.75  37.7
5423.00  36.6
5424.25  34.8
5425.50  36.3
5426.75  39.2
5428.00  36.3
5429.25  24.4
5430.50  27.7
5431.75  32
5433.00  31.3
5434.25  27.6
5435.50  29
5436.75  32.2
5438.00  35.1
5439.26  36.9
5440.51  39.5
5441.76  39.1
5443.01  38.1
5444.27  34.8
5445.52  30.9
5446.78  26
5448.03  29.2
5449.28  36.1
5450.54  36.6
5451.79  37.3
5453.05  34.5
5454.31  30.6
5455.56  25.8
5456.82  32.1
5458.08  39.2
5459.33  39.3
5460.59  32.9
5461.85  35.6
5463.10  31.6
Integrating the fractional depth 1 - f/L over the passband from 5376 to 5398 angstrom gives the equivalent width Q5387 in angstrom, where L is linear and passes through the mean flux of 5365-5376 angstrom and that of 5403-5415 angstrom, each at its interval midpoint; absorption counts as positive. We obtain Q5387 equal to -2.60 angstrom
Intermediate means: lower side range 31.5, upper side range 30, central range 34.5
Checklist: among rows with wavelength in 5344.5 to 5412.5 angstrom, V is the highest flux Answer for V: 39.6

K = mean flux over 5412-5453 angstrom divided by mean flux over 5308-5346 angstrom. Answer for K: 1.1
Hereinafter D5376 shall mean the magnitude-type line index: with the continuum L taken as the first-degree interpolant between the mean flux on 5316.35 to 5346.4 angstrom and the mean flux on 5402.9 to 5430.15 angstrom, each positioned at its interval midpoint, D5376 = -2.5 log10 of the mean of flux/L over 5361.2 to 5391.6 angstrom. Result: -0.07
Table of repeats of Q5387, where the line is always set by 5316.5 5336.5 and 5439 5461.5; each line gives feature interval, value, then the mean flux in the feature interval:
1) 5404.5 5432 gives 0.4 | 33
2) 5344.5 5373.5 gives -1.7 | 33.6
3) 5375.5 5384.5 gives -1.0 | 35.8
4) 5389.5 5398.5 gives 0.3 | 31.6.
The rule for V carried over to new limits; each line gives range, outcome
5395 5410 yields 35.4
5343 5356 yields 38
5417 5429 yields 39.2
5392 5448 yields 39.5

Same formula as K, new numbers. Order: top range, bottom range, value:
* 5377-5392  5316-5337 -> 1.16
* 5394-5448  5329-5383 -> 0.97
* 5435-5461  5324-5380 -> 1.04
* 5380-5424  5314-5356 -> 1.04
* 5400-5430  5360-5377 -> 1.00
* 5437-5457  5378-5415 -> 1.04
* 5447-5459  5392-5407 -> 1.10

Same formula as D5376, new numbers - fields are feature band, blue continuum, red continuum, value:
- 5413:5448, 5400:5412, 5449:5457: -0.093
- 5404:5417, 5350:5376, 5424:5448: 0.092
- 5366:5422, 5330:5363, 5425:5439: -0.003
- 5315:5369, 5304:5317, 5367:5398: 0.065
